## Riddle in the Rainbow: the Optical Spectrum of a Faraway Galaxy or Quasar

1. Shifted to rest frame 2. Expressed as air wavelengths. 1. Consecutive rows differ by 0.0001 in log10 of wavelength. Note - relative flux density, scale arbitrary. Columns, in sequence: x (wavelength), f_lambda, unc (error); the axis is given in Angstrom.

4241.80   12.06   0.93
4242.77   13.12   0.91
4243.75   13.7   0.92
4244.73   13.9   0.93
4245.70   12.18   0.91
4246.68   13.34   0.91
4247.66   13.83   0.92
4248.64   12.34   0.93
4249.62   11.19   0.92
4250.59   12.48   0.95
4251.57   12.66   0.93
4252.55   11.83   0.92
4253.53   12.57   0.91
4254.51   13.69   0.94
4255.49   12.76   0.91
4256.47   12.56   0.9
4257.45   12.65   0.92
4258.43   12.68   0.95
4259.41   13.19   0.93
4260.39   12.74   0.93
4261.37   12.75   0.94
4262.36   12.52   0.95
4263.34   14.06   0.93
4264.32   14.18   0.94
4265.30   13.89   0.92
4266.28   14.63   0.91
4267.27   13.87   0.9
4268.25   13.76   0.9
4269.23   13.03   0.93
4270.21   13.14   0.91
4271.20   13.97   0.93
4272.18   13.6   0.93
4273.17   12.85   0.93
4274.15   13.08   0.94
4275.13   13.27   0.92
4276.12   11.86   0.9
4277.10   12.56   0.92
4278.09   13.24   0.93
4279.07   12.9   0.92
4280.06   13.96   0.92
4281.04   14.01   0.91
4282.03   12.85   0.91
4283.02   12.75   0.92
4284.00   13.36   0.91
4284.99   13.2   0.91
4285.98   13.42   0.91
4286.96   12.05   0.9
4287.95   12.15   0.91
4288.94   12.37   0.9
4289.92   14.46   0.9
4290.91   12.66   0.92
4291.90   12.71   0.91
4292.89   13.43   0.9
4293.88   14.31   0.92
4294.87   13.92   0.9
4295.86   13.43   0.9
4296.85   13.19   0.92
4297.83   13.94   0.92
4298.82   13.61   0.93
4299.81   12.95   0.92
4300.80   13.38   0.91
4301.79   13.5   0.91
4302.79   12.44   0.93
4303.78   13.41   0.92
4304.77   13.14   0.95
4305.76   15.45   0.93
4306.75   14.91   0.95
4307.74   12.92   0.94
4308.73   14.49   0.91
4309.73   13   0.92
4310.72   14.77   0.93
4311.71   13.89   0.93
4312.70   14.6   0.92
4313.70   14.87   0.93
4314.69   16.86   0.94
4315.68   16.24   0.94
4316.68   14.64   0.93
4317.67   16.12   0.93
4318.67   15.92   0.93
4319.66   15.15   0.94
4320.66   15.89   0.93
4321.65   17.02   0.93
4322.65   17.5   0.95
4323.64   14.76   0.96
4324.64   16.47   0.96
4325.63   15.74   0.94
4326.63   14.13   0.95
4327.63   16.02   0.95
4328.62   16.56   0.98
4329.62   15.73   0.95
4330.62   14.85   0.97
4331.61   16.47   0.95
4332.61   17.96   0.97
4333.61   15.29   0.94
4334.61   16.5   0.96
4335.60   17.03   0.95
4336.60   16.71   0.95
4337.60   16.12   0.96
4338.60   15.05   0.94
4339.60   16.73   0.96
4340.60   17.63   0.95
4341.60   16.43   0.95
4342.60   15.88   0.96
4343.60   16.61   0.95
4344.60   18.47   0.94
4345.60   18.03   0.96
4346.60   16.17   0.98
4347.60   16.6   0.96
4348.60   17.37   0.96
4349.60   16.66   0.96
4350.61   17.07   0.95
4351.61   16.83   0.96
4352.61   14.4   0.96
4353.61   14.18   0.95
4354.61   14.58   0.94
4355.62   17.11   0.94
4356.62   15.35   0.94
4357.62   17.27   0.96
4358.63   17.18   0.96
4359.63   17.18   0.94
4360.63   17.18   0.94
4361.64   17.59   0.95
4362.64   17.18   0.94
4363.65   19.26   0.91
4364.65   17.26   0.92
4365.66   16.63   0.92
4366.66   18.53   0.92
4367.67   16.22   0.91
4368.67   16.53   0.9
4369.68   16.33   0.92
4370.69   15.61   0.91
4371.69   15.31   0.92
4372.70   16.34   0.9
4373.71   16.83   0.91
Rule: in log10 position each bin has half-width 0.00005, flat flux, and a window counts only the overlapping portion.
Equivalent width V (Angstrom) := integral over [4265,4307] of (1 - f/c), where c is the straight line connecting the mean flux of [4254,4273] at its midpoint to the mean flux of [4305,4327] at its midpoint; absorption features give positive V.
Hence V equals 2.3 Angstrom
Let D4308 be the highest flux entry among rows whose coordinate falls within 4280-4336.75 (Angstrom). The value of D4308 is 17.96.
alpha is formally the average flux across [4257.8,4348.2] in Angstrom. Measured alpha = 14.5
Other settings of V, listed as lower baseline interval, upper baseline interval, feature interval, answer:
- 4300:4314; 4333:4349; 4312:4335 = -0.97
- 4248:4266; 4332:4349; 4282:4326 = 2.55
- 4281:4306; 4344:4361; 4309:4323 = -0.85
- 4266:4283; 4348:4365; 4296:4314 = 0.95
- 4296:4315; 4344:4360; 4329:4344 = -0.65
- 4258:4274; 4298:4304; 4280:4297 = 0.10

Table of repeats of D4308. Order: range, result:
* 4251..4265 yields 14.18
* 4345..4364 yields 19.26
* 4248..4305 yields 14.63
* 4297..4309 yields 15.45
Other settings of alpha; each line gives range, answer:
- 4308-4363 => 16.1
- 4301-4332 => 15.1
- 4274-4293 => 13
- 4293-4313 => 13.8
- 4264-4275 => 13.6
